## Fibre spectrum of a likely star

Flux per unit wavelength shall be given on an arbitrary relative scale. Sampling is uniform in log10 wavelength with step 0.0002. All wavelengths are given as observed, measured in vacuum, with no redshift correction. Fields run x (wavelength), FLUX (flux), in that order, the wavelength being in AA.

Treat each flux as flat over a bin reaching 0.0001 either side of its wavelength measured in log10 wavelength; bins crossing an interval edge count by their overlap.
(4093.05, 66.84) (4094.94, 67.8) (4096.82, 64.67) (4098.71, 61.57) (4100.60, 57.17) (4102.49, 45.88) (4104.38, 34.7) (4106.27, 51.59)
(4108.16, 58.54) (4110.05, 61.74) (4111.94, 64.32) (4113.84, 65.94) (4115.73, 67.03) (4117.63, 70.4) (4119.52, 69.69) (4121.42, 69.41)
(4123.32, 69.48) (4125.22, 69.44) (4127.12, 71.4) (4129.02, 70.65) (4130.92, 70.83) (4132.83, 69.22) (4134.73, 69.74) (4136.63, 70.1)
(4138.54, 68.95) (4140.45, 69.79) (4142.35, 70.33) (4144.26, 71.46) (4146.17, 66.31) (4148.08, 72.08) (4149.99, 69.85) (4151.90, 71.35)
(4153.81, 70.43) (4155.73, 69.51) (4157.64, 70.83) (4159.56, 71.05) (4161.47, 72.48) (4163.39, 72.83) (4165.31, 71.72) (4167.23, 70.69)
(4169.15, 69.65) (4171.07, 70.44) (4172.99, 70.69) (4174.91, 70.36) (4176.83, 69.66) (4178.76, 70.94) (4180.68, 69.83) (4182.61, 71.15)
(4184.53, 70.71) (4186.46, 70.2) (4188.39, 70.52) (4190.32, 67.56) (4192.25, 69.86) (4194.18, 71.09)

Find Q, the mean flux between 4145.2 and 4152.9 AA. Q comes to 69.9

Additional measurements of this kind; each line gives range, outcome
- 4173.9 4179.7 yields 70.3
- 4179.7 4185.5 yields 70.6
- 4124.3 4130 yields 70.5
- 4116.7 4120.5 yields 70.1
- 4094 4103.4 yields 59.5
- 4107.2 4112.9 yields 61.5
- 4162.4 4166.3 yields 72.1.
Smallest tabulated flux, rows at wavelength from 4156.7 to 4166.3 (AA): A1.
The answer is 70.83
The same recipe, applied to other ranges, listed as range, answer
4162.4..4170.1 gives 69.65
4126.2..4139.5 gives 68.95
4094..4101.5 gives 57.17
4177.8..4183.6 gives 69.83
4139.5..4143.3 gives 69.79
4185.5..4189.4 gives 70.2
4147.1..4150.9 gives 69.85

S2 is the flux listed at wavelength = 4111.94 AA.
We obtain 64.32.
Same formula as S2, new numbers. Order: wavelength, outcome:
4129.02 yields 70.65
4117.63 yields 70.4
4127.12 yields 71.4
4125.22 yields 69.44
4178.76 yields 70.94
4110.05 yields 61.74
